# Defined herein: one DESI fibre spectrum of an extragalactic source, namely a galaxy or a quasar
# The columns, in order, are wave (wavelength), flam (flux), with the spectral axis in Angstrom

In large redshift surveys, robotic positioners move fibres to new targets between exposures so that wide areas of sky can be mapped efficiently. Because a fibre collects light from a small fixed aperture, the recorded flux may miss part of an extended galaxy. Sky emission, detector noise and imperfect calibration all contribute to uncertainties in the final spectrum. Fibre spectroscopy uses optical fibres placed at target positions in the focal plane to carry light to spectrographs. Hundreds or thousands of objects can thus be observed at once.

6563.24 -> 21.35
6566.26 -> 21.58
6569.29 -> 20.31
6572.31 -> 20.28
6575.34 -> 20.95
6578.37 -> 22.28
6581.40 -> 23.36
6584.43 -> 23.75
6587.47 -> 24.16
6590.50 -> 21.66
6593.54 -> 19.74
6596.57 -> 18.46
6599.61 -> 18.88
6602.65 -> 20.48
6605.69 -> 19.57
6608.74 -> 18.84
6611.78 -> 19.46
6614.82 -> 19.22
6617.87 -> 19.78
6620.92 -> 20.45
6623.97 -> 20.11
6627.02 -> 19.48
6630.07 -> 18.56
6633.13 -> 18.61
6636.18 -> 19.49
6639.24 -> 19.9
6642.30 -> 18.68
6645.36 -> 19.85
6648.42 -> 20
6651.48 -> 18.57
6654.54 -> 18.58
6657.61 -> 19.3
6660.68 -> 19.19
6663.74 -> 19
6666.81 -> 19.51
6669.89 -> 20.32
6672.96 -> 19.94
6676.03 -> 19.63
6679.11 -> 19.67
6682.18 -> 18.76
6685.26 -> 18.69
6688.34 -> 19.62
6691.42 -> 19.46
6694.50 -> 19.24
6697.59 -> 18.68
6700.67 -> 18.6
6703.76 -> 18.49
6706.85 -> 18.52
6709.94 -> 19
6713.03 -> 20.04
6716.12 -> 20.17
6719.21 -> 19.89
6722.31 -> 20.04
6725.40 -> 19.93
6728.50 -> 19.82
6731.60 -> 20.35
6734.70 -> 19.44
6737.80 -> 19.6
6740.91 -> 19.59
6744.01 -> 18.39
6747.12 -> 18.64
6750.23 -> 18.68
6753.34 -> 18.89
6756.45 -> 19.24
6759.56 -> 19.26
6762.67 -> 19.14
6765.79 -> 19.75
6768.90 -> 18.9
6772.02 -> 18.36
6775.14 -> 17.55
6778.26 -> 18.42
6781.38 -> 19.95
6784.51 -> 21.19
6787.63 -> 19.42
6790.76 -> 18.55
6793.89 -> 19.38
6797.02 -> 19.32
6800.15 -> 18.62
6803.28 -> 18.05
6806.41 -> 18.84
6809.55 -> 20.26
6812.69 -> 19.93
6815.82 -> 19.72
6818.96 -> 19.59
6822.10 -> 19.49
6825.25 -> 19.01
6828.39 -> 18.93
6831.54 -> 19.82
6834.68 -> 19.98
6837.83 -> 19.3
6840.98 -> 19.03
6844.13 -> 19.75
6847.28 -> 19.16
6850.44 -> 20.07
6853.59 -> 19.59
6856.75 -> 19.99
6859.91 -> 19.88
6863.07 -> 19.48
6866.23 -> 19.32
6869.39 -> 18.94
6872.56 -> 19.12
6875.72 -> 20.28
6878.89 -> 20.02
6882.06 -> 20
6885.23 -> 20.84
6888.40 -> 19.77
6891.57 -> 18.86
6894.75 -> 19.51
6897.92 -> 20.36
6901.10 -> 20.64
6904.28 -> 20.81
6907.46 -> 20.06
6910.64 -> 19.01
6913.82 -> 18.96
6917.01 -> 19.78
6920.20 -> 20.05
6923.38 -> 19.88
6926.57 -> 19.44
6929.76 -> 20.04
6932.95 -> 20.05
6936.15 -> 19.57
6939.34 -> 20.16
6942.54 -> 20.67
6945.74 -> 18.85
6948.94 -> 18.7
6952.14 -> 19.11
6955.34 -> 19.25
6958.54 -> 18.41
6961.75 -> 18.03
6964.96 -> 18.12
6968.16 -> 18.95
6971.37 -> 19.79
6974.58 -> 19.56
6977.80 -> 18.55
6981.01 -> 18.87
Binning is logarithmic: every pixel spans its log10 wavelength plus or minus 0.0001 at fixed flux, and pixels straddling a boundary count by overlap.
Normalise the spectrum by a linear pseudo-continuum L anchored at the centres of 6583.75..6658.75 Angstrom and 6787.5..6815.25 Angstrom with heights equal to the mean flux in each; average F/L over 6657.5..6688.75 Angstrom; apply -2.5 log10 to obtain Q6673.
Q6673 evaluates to 0.01 mag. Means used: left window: 19.8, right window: 19.2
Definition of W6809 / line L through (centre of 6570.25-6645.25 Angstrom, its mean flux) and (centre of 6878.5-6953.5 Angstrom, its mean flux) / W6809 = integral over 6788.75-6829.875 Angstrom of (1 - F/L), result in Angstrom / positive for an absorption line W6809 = 1.53 Angstrom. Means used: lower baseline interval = 20.2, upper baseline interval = 19.8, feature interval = 19.2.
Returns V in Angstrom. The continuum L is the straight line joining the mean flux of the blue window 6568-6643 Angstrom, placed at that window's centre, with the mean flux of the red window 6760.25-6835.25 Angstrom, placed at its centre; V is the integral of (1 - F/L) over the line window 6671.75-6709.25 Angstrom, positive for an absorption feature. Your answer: 1.4 Angstrom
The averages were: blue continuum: 20.3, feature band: 19.1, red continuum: 19.2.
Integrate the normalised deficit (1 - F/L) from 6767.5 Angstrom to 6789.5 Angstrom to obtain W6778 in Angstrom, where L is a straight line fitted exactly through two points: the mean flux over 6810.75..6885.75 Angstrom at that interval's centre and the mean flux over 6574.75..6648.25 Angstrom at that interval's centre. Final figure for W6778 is 0.8 Angstrom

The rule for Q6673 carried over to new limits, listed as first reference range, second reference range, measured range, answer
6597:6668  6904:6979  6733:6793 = 0.015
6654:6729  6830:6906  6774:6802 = 0.024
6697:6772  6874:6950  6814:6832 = 0.009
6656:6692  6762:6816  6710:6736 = -0.033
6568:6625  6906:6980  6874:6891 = -0.029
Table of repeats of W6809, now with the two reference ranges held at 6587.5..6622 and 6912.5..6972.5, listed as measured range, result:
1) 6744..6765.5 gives 0.73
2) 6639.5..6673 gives 0.74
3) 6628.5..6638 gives 0.43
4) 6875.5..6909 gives -1.15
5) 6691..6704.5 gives 0.59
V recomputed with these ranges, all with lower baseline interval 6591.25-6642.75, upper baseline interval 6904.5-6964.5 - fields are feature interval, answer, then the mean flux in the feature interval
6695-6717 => 0.5 Angstrom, 19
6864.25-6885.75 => -0.3 Angstrom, 19.7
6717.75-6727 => -0.2 Angstrom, 20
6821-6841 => 0.1 Angstrom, 19.4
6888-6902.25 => -0.3 Angstrom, 19.8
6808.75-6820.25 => -0.2 Angstrom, 19.9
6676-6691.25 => 0.1 Angstrom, 19.3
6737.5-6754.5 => 0.5 Angstrom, 18.9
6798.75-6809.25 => 0.4 Angstrom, 18.7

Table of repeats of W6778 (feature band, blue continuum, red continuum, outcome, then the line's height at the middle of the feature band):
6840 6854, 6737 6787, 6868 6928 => 0.0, 19.5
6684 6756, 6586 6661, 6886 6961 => 1.3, 19.6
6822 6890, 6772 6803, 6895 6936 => -0.4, 19.5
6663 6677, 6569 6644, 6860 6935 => 0.3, 20.2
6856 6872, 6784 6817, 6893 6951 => 0.1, 19.6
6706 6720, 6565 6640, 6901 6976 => 0.4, 20.1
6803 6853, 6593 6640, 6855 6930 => 0.6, 19.7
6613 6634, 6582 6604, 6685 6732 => 1.2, 20.7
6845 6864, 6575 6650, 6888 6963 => 0.0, 19.7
